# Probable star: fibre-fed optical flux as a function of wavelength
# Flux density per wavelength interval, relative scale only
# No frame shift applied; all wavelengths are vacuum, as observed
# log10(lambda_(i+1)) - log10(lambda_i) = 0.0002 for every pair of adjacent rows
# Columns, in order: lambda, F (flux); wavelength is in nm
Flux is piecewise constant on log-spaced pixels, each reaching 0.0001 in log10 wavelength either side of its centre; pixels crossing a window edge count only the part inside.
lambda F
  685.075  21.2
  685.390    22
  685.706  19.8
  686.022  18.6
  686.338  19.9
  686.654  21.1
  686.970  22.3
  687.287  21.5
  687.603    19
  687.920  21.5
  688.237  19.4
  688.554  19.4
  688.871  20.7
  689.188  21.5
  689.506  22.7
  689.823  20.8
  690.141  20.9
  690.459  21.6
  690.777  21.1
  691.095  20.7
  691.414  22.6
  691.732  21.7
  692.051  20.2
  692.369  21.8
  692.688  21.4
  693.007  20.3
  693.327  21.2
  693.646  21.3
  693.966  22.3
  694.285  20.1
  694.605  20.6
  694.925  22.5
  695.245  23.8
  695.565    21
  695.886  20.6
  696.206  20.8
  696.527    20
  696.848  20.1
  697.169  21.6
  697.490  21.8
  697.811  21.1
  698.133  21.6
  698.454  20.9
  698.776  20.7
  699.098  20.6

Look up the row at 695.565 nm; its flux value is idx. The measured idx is 21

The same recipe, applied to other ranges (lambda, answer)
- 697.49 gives 21.8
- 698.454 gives 20.9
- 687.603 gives 19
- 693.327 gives 21.2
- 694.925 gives 22.5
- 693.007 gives 20.3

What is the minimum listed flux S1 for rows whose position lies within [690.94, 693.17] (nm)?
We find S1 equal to 20.2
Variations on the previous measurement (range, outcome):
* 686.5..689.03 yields 19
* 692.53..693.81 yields 20.3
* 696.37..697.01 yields 20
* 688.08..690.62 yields 19.4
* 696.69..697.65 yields 20.1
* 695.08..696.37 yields 20.6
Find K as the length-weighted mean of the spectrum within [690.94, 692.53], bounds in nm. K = 21.4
